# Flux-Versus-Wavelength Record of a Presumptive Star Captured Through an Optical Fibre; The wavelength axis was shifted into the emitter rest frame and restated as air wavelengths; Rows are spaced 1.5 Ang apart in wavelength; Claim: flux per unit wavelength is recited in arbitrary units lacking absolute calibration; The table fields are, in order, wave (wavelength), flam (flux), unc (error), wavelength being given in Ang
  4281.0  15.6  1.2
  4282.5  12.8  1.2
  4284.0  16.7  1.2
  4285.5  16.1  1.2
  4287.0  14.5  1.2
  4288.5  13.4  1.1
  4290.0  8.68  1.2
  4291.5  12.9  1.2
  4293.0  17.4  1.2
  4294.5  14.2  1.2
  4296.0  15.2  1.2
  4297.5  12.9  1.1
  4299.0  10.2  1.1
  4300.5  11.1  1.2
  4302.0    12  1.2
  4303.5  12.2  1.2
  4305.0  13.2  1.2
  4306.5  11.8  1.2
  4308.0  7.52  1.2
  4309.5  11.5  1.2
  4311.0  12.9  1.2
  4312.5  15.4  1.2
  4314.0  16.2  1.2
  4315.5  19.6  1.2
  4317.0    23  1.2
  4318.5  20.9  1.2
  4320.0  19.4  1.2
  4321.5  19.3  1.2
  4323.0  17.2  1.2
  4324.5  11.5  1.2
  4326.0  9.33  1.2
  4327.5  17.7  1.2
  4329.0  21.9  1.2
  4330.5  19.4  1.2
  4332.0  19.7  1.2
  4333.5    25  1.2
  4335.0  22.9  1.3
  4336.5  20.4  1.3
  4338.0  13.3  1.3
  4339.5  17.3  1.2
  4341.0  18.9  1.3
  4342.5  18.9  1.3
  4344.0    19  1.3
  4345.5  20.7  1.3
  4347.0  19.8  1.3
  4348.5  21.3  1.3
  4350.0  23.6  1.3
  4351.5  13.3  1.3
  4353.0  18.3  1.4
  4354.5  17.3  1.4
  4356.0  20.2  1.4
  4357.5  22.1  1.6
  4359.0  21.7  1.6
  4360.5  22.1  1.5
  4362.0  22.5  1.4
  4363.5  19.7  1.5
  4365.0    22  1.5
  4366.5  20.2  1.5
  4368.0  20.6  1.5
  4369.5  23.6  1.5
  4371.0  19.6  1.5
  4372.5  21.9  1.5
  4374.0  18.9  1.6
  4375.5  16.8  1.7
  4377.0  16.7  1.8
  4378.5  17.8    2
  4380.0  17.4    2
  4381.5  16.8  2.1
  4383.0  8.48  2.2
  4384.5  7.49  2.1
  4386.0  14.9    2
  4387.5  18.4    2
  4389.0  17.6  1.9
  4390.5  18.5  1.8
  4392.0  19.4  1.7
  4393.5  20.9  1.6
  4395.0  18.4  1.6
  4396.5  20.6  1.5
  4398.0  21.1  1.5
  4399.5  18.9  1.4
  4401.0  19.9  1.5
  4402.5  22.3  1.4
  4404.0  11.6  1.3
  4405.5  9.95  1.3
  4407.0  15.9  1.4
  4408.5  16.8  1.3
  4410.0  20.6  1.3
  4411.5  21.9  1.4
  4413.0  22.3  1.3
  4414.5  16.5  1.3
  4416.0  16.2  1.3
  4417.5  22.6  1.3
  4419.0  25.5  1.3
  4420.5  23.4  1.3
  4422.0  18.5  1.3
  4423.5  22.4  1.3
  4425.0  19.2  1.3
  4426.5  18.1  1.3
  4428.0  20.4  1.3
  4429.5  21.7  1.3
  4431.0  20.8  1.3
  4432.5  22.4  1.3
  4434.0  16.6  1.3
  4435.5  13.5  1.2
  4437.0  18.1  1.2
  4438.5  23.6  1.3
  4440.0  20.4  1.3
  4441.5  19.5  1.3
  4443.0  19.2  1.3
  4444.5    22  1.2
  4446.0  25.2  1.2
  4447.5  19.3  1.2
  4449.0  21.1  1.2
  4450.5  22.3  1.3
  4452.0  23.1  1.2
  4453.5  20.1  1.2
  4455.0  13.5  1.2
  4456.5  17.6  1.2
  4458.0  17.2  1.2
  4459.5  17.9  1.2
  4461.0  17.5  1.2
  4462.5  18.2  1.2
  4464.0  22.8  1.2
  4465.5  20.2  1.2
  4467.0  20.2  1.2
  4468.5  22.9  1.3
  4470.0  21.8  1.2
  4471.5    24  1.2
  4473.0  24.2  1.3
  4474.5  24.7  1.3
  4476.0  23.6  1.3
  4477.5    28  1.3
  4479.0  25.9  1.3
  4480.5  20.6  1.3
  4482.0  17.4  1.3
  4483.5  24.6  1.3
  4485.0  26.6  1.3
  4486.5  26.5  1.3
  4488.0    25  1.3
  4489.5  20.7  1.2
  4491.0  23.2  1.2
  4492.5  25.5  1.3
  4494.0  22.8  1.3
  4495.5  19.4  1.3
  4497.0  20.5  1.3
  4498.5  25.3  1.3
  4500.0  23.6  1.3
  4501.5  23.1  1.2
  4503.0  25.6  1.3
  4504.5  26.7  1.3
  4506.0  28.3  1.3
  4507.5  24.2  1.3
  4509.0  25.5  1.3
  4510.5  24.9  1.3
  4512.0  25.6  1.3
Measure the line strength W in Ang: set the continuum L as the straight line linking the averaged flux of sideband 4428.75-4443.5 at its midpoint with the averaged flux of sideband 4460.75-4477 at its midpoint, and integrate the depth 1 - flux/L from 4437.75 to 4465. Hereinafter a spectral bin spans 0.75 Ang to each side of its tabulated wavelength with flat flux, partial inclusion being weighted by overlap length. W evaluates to 0.9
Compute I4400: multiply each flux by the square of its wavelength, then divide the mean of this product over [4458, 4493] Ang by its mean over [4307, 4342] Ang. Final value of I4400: 1.39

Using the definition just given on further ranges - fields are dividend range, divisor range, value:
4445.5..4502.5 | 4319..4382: 1.21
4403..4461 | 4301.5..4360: 1.15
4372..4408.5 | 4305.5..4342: 1.03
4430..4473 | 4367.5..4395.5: 1.18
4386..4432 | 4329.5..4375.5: 0.99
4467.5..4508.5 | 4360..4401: 1.35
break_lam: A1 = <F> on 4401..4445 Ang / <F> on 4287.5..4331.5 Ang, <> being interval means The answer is 1.31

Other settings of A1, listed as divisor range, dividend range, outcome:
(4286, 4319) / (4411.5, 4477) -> 1.48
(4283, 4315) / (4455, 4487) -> 1.65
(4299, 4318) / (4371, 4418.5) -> 1.28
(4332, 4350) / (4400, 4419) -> 0.92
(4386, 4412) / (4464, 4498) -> 1.27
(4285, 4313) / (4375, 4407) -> 1.32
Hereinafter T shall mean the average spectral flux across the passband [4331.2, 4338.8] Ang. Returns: 20.2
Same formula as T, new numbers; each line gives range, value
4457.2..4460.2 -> 17.5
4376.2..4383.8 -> 15.4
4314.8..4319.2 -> 21.2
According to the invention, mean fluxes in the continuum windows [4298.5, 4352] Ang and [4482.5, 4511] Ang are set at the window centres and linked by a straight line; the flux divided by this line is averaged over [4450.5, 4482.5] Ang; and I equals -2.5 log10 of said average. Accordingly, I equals 0.09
